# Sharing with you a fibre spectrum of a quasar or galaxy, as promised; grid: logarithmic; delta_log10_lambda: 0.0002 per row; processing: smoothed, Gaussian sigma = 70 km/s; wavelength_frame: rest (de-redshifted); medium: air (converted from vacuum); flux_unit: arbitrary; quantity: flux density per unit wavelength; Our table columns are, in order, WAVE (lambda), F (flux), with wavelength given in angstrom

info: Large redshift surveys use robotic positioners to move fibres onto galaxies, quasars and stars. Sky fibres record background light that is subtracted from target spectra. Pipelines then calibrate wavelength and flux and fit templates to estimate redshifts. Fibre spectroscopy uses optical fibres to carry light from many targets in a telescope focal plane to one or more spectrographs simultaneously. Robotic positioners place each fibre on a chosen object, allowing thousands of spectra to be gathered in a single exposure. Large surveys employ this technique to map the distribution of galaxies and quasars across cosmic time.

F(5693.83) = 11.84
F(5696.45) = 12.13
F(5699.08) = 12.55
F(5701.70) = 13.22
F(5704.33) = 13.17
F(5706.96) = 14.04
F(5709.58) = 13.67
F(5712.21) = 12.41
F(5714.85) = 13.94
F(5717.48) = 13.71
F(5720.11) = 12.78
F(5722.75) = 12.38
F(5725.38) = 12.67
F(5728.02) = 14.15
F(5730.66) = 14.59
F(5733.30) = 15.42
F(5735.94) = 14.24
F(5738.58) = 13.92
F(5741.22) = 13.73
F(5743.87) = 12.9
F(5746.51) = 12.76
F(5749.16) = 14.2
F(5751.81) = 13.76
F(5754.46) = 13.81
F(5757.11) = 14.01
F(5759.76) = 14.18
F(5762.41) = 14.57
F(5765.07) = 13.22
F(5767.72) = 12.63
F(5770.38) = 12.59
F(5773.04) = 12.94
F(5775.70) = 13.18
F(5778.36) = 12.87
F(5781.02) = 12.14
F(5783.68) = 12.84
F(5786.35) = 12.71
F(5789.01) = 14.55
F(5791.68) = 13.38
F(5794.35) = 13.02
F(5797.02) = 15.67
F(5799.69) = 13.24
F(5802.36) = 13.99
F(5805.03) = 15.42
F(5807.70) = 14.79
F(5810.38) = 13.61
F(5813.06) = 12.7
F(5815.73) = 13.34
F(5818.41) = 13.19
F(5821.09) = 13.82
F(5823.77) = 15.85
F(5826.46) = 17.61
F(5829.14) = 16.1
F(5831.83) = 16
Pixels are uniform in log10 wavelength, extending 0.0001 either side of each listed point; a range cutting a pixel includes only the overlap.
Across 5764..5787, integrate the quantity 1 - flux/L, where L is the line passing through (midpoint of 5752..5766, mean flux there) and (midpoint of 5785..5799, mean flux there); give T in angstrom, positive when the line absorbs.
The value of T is 1.8 angstrom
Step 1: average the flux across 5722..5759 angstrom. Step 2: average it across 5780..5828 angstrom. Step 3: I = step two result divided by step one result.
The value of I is 1.02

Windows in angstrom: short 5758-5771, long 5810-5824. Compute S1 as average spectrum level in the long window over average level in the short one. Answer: 1.01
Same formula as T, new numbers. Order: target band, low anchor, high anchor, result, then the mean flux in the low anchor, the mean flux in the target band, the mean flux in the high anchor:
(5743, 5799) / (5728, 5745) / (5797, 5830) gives 3.4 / 14.1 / 13.4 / 14.5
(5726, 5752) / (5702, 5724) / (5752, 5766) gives -0.5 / 13.3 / 13.9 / 14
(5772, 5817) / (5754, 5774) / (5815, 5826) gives 1.3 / 13.5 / 13.6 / 14.4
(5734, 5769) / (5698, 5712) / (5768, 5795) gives -1.6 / 13.3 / 13.7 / 13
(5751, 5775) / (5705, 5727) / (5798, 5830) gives 0.5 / 13.2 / 13.5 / 14.5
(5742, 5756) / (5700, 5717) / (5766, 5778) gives -0.5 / 13.4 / 13.5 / 12.9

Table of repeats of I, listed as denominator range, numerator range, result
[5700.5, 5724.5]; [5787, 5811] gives 1.07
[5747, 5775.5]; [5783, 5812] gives 1.03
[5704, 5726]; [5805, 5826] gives 1.07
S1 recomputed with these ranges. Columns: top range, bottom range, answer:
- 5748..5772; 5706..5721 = 1.02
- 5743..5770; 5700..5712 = 1.01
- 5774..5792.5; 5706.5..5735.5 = 0.96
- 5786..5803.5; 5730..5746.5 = 0.99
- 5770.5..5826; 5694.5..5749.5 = 1.02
